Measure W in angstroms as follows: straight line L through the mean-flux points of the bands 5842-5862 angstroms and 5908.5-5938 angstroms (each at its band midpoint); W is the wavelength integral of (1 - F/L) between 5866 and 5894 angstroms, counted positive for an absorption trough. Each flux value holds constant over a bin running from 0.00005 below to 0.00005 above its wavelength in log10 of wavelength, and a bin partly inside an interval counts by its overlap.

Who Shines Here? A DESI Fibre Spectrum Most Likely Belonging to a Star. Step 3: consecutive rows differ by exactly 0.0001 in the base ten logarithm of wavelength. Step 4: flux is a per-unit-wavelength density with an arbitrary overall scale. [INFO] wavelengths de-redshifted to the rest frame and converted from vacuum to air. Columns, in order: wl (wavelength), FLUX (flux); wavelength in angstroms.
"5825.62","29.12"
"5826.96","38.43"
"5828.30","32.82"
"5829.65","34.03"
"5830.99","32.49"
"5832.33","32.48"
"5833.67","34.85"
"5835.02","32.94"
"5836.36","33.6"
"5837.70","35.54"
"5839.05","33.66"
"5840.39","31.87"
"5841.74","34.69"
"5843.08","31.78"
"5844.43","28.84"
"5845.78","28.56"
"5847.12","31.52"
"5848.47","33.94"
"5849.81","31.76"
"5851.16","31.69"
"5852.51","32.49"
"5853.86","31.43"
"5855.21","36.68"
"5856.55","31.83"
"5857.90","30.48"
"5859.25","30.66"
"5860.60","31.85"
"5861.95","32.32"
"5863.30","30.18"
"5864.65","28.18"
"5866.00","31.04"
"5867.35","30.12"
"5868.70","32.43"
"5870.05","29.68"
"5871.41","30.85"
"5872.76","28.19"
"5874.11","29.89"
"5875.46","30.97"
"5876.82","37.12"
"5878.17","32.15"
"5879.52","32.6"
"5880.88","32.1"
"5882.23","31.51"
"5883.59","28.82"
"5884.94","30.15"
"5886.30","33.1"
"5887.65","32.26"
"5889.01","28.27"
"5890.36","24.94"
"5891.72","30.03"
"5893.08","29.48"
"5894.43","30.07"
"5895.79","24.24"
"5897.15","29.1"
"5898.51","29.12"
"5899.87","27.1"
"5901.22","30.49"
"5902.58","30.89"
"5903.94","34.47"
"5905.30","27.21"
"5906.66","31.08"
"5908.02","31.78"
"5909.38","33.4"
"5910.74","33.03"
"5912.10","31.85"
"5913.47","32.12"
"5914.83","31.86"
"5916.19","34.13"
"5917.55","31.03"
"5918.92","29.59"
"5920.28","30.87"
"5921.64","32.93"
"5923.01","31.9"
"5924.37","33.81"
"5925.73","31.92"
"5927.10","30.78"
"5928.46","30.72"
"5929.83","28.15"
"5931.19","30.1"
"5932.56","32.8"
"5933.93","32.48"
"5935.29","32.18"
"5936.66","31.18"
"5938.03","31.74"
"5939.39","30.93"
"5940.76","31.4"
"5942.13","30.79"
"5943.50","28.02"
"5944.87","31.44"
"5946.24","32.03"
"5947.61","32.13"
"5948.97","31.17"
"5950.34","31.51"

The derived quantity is 0.9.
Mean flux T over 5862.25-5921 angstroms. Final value 30.7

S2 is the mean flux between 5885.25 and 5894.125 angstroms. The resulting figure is 29.7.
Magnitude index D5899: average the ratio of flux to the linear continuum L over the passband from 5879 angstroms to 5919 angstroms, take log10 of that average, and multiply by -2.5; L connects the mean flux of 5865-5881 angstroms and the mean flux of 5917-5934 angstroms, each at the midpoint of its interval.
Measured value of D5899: 0.027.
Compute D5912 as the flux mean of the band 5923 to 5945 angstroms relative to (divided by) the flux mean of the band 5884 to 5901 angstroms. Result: 1.1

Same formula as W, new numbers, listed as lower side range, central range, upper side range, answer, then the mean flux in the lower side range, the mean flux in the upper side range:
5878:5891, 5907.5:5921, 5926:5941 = -0.46 angstroms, 30.6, 31.1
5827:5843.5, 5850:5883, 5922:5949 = 1.39 angstroms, 33.6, 31.3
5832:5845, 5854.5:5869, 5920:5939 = 0.57 angstroms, 33.1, 31.6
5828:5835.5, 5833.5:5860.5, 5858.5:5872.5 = -0.25 angstroms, 33.3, 30.6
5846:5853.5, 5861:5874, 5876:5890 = 0.60 angstroms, 32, 31.6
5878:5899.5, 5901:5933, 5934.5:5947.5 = -1.09 angstroms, 29.8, 31.1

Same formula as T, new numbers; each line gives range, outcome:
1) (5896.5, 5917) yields 31.2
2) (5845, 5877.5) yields 31.4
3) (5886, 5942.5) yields 30.8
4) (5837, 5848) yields 32.1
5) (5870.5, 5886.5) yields 31.4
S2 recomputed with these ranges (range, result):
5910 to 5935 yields 31.7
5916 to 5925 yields 31.9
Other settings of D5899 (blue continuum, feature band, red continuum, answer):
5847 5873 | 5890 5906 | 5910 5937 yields 0.092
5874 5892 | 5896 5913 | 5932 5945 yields 0.018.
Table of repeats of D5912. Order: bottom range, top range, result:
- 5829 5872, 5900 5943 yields 0.98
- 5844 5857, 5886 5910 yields 0.93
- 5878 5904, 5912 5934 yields 1.06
